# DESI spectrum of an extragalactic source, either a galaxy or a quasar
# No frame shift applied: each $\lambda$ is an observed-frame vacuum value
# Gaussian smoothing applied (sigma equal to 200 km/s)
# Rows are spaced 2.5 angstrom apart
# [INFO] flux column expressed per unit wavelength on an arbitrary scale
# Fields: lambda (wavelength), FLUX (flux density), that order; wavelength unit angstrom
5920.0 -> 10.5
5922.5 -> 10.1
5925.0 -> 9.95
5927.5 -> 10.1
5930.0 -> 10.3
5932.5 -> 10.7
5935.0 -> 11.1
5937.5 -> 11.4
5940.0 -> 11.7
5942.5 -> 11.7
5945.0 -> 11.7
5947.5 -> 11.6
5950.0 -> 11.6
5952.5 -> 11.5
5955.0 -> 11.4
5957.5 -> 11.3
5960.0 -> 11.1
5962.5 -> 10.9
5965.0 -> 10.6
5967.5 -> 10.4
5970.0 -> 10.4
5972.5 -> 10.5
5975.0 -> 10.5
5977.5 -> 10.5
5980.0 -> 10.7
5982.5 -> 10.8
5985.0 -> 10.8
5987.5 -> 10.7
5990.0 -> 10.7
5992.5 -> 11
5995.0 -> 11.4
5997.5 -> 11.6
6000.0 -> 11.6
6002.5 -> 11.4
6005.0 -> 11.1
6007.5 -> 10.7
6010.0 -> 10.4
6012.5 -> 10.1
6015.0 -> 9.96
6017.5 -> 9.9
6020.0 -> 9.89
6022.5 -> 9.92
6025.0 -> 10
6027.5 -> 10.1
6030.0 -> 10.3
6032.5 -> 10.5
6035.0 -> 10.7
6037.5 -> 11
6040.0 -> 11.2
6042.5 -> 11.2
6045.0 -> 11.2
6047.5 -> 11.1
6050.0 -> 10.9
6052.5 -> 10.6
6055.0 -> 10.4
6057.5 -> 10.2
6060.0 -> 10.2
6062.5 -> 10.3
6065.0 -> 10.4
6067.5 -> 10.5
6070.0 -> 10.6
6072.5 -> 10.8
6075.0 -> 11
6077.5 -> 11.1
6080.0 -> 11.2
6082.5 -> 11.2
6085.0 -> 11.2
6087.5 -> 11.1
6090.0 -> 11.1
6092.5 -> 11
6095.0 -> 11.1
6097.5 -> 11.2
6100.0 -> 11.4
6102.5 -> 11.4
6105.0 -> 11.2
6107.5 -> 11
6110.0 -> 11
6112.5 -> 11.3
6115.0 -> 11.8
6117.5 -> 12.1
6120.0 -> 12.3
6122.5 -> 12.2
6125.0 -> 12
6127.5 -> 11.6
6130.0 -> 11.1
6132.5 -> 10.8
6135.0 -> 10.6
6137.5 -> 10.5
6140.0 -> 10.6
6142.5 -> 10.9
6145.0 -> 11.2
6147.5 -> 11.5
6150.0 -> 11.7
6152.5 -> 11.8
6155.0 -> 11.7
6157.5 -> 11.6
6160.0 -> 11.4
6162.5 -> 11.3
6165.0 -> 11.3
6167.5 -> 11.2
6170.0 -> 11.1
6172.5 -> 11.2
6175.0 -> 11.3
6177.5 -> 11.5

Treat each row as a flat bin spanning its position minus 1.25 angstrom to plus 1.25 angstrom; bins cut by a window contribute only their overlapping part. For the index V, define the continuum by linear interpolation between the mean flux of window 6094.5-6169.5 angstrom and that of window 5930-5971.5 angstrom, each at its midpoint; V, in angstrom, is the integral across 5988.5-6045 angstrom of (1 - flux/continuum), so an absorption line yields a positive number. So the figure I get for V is 2.79 angstrom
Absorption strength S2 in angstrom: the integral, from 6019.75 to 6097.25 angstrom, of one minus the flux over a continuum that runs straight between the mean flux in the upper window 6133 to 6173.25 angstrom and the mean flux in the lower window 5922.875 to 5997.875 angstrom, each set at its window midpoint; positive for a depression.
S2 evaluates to 2.47 angstrom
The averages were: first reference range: 10.9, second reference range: 11.2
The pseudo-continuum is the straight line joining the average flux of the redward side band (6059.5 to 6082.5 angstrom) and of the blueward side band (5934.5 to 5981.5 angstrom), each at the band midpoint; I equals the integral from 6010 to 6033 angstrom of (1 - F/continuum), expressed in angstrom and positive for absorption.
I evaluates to 1.69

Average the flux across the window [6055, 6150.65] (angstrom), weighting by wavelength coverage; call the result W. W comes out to 11.1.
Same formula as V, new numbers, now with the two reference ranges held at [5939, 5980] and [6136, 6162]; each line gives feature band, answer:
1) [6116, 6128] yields -0.9 angstrom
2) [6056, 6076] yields 1.2 angstrom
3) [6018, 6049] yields 1.6 angstrom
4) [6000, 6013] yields 0.3 angstrom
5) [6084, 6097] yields 0.1 angstrom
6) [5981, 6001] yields 0.1 angstrom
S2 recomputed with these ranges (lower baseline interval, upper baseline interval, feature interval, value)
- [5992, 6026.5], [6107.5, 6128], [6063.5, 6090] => 1.0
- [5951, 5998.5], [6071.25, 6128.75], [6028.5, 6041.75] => 0.4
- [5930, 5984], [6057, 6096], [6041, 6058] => 0.1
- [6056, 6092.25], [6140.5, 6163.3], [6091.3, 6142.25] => -0.8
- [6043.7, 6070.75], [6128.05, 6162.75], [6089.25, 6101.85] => -0.4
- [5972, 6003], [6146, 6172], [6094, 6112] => 0.1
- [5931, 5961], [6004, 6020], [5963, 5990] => 0.7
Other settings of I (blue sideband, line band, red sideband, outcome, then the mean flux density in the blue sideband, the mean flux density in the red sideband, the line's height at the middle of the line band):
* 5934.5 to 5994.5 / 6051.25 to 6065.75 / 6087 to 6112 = 1.0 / 11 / 11.2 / 11.1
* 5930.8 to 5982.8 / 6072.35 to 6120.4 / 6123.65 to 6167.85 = -0.2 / 11.1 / 11.3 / 11.2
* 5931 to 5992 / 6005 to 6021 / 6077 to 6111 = 1.2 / 11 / 11.2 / 11.1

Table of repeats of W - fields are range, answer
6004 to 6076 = 10.5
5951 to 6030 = 10.7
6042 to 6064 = 10.7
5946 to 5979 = 11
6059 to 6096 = 10.9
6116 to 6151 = 11.4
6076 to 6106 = 11.2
